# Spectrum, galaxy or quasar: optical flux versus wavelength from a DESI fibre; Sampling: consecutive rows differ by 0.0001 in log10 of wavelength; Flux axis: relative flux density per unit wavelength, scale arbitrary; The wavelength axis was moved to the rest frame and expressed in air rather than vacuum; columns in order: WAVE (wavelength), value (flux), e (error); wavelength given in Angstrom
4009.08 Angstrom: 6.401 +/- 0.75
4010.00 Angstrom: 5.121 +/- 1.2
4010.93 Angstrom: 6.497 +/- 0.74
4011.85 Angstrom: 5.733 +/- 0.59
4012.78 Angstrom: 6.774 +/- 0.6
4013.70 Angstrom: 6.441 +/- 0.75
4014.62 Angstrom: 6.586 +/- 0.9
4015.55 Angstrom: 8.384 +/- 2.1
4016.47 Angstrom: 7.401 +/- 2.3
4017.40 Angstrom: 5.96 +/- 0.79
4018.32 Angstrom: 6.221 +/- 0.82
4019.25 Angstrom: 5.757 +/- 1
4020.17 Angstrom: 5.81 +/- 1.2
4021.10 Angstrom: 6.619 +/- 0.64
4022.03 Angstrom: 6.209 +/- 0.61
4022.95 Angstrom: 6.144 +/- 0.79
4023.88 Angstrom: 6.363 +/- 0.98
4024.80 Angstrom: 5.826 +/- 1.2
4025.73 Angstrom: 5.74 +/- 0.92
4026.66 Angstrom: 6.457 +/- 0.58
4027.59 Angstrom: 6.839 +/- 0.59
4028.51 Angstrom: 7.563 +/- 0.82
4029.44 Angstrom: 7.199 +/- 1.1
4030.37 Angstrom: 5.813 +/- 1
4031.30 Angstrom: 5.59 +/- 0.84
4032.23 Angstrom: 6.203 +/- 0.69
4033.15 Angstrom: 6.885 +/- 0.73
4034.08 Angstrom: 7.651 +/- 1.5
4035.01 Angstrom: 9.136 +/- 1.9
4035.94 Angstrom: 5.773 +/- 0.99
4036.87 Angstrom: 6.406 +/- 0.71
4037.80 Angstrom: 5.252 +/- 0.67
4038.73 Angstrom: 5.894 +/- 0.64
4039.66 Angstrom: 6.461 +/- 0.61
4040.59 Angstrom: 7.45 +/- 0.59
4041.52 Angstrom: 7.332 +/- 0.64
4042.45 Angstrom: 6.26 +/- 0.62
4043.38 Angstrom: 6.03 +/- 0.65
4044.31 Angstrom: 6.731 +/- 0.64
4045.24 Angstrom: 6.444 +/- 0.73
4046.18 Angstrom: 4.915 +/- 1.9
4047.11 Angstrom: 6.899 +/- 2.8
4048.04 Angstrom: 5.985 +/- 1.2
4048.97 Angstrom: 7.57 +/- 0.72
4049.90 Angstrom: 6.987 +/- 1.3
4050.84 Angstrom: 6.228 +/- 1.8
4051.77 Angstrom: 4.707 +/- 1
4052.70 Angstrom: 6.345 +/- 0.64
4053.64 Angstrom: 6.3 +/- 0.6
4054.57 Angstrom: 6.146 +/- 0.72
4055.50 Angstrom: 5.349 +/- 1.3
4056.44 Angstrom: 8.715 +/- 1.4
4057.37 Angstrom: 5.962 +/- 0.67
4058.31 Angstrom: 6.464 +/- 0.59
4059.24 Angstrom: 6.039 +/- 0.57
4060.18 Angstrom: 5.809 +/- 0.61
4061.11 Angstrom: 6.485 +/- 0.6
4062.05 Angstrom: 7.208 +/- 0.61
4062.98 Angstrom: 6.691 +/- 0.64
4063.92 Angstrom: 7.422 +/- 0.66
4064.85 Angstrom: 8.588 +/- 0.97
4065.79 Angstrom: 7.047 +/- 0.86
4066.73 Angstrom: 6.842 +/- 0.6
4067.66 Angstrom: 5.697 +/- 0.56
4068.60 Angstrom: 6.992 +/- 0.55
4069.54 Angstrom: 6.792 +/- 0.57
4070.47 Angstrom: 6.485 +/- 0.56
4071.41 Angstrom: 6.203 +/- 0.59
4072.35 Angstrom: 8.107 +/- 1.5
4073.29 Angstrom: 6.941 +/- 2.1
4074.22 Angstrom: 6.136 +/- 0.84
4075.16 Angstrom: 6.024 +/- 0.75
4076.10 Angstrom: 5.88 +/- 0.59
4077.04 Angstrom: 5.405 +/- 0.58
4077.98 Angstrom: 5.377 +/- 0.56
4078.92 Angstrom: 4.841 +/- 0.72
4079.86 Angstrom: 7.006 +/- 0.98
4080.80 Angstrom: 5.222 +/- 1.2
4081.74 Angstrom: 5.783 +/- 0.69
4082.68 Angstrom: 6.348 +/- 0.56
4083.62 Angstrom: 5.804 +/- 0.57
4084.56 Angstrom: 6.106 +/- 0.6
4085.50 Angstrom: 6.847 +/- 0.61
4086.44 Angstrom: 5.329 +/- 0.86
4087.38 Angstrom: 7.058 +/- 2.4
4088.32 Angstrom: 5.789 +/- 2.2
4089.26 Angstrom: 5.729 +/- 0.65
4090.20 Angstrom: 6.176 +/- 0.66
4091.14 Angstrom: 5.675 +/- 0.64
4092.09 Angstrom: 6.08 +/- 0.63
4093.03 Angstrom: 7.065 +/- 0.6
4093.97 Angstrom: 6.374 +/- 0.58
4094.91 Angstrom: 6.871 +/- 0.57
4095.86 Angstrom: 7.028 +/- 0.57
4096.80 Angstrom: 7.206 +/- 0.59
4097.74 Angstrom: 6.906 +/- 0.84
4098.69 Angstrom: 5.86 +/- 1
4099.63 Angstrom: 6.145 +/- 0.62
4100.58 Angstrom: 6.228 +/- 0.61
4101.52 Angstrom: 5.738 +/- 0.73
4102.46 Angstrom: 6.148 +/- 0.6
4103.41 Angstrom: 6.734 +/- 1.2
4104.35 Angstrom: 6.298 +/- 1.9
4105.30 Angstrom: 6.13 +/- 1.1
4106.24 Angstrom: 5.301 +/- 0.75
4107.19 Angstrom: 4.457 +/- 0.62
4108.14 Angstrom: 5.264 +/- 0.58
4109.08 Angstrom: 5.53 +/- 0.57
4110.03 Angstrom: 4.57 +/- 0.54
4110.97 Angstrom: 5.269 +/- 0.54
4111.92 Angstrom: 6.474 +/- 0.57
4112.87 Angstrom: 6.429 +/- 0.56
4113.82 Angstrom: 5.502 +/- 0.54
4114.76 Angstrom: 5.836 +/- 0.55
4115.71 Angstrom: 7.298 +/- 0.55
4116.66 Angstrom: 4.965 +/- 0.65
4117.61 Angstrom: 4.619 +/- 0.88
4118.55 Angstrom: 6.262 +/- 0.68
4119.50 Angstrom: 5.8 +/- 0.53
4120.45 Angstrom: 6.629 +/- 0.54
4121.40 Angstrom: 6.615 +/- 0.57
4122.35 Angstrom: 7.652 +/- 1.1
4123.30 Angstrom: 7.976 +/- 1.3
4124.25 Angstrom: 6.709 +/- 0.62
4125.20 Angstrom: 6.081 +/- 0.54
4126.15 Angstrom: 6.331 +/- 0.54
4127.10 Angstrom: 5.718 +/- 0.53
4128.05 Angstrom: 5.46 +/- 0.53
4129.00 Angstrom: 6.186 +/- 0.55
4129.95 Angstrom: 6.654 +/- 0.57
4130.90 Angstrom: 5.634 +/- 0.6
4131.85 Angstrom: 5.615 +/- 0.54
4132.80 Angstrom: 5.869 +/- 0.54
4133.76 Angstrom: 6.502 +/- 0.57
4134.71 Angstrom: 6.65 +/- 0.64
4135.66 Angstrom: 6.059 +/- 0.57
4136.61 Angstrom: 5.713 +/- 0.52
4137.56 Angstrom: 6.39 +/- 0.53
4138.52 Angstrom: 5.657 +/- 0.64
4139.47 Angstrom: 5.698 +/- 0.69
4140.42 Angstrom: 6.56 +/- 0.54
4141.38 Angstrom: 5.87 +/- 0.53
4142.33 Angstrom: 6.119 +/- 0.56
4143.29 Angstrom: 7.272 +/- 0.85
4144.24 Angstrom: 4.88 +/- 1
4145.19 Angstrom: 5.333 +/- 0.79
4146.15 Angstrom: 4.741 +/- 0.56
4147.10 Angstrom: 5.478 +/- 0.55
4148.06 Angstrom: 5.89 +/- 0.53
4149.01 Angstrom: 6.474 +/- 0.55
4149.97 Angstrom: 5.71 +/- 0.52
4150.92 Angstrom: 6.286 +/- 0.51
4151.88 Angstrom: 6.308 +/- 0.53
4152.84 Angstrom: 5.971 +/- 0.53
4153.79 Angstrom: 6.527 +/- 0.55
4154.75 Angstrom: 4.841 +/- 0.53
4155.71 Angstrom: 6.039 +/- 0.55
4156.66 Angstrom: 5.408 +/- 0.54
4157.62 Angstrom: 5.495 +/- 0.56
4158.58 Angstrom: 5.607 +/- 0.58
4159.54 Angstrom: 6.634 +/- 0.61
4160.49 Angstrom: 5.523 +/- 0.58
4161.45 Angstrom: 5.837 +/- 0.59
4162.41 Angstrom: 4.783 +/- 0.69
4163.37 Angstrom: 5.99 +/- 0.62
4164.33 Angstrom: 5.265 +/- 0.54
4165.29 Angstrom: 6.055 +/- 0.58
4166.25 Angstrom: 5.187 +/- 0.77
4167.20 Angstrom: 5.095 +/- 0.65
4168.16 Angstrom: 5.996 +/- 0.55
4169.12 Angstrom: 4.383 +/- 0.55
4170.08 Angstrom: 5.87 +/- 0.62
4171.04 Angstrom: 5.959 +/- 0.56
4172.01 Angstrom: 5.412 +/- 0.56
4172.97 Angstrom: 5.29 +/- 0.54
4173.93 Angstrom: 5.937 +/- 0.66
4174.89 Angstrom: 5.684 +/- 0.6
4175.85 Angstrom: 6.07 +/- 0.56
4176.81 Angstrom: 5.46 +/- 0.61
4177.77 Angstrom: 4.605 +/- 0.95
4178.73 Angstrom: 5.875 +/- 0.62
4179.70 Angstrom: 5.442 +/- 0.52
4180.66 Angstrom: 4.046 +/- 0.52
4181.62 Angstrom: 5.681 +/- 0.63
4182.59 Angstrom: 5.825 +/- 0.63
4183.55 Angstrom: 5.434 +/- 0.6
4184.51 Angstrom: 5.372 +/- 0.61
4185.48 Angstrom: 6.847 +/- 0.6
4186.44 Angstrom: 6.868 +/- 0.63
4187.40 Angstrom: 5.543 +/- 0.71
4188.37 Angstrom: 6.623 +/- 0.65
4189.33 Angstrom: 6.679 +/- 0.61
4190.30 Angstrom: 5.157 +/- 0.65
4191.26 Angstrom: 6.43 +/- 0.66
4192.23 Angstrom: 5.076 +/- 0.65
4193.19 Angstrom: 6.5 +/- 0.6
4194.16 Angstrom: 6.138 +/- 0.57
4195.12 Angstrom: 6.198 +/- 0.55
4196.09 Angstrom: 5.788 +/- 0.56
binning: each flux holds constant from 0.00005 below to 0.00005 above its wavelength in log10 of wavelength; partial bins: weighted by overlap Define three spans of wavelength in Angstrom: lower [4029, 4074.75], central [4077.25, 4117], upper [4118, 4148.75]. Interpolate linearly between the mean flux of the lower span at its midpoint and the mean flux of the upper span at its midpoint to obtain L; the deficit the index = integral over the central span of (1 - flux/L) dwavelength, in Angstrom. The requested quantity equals 1.9 Angstrom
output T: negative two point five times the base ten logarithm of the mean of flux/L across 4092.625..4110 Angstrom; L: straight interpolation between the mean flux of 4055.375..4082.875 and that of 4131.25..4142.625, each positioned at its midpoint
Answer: 0.02 mag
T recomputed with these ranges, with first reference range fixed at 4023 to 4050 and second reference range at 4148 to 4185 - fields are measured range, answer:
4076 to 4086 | 0.062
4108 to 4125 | -0.023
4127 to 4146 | -0.027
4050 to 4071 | -0.035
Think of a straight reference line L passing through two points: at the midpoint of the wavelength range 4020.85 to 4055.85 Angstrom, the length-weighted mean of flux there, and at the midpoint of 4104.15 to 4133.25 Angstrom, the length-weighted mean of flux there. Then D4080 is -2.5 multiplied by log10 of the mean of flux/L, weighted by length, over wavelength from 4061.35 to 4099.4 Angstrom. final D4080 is -0.04 mag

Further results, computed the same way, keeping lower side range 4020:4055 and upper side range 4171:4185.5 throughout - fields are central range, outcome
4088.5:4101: -0.06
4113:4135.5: -0.06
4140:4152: -0.03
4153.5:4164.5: -0.01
